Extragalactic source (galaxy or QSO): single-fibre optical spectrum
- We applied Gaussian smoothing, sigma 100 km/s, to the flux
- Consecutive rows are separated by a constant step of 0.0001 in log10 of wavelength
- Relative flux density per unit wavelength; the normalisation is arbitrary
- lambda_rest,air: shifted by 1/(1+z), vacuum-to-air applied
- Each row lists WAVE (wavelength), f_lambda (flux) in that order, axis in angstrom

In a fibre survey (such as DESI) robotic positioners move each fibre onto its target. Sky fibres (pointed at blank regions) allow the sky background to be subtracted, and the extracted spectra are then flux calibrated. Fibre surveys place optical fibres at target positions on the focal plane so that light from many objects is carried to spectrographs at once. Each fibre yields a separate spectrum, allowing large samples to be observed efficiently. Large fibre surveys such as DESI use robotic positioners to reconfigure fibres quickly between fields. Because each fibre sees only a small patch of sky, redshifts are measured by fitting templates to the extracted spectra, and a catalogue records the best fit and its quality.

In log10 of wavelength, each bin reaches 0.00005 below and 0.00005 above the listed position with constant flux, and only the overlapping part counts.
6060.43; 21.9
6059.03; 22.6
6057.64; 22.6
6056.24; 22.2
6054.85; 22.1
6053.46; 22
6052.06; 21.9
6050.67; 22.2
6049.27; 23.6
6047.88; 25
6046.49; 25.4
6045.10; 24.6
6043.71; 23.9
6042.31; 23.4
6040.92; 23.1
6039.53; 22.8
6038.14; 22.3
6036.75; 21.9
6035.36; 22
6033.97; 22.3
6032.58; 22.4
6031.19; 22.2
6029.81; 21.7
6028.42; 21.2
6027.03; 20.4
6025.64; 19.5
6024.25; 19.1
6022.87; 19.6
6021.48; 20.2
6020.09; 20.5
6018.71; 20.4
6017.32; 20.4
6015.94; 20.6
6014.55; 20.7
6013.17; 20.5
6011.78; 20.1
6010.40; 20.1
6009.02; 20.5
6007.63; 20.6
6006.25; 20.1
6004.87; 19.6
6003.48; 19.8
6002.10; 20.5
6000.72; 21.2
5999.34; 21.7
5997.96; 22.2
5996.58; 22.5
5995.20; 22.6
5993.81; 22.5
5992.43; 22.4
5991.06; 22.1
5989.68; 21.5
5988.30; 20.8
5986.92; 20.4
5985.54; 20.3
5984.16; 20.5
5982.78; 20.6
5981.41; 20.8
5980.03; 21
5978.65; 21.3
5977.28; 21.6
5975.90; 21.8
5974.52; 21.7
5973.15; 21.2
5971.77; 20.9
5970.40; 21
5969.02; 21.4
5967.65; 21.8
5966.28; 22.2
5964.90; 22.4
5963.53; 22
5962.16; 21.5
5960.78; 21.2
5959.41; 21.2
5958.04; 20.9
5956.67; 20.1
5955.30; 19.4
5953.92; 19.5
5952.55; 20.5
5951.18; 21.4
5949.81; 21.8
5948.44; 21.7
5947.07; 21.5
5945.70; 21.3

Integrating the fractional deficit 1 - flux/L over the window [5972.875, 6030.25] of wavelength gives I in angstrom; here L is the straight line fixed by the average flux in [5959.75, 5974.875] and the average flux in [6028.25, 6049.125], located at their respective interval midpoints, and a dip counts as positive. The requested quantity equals 3.6 angstrom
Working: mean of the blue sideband 21.6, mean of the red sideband 23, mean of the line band 20.9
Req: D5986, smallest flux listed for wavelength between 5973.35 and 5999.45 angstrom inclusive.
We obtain 20.3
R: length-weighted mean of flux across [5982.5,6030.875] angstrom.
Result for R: 20.8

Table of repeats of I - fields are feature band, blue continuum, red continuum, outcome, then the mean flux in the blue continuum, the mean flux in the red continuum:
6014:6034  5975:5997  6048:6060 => 1.2 angstrom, 21.4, 22.5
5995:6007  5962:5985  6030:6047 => 0.5 angstrom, 21.4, 23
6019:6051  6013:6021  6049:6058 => -1.1 angstrom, 20.5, 22.3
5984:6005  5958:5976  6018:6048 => 0.3 angstrom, 21.5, 21.9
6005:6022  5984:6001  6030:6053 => 1.4 angstrom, 21.6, 23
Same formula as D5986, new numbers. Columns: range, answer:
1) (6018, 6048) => 19.1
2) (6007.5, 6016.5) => 20.1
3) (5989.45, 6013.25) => 19.6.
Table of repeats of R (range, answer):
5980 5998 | 21.4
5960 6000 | 21.5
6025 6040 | 21.7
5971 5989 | 21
